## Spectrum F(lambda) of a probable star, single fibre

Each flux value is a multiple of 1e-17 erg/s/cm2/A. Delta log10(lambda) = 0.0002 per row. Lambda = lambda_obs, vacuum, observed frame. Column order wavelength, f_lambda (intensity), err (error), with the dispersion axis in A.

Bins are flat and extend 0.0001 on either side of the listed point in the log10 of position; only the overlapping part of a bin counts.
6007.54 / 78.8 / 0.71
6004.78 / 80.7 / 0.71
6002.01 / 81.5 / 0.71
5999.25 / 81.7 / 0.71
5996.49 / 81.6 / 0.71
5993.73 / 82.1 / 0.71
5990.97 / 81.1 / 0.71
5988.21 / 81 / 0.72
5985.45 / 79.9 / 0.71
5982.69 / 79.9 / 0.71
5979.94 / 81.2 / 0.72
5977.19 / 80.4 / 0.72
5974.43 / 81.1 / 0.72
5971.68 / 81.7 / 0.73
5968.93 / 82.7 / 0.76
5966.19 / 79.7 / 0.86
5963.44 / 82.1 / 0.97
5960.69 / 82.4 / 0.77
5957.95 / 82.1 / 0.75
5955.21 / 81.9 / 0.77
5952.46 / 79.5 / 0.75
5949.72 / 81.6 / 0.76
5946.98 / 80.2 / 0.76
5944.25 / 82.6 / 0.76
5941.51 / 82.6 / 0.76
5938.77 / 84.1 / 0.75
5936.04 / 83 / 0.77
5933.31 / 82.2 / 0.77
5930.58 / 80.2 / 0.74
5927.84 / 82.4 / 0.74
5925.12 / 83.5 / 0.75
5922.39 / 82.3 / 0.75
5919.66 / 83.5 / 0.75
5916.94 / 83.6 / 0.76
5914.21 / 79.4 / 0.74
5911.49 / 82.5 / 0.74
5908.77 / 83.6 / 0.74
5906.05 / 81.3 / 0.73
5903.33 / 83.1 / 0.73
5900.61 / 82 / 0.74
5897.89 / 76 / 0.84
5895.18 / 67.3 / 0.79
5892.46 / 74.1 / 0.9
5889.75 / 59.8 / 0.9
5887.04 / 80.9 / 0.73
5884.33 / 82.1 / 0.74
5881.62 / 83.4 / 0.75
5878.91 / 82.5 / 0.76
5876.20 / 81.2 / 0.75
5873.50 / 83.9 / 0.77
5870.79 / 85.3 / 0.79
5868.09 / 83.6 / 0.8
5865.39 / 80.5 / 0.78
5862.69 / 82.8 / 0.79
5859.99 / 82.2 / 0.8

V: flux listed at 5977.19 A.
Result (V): 80.4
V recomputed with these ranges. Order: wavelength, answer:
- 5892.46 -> 74.1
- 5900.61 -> 82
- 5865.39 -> 80.5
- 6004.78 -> 80.7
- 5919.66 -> 83.5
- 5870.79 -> 85.3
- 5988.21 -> 81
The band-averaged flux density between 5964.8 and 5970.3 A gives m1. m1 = 81.3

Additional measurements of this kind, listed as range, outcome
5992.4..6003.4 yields 81.7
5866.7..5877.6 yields 83.5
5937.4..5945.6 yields 83.1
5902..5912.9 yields 82.6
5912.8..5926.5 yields 82.5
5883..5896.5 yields 72.8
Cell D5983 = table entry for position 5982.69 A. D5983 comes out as 79.9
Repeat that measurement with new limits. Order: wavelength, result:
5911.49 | 82.5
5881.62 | 83.4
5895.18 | 67.3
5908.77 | 83.6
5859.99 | 82.2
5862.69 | 82.8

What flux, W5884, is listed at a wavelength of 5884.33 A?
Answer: 82.1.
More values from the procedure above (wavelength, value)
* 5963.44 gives 82.1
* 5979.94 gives 81.2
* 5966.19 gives 79.7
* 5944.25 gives 82.6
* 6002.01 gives 81.5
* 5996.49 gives 81.6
